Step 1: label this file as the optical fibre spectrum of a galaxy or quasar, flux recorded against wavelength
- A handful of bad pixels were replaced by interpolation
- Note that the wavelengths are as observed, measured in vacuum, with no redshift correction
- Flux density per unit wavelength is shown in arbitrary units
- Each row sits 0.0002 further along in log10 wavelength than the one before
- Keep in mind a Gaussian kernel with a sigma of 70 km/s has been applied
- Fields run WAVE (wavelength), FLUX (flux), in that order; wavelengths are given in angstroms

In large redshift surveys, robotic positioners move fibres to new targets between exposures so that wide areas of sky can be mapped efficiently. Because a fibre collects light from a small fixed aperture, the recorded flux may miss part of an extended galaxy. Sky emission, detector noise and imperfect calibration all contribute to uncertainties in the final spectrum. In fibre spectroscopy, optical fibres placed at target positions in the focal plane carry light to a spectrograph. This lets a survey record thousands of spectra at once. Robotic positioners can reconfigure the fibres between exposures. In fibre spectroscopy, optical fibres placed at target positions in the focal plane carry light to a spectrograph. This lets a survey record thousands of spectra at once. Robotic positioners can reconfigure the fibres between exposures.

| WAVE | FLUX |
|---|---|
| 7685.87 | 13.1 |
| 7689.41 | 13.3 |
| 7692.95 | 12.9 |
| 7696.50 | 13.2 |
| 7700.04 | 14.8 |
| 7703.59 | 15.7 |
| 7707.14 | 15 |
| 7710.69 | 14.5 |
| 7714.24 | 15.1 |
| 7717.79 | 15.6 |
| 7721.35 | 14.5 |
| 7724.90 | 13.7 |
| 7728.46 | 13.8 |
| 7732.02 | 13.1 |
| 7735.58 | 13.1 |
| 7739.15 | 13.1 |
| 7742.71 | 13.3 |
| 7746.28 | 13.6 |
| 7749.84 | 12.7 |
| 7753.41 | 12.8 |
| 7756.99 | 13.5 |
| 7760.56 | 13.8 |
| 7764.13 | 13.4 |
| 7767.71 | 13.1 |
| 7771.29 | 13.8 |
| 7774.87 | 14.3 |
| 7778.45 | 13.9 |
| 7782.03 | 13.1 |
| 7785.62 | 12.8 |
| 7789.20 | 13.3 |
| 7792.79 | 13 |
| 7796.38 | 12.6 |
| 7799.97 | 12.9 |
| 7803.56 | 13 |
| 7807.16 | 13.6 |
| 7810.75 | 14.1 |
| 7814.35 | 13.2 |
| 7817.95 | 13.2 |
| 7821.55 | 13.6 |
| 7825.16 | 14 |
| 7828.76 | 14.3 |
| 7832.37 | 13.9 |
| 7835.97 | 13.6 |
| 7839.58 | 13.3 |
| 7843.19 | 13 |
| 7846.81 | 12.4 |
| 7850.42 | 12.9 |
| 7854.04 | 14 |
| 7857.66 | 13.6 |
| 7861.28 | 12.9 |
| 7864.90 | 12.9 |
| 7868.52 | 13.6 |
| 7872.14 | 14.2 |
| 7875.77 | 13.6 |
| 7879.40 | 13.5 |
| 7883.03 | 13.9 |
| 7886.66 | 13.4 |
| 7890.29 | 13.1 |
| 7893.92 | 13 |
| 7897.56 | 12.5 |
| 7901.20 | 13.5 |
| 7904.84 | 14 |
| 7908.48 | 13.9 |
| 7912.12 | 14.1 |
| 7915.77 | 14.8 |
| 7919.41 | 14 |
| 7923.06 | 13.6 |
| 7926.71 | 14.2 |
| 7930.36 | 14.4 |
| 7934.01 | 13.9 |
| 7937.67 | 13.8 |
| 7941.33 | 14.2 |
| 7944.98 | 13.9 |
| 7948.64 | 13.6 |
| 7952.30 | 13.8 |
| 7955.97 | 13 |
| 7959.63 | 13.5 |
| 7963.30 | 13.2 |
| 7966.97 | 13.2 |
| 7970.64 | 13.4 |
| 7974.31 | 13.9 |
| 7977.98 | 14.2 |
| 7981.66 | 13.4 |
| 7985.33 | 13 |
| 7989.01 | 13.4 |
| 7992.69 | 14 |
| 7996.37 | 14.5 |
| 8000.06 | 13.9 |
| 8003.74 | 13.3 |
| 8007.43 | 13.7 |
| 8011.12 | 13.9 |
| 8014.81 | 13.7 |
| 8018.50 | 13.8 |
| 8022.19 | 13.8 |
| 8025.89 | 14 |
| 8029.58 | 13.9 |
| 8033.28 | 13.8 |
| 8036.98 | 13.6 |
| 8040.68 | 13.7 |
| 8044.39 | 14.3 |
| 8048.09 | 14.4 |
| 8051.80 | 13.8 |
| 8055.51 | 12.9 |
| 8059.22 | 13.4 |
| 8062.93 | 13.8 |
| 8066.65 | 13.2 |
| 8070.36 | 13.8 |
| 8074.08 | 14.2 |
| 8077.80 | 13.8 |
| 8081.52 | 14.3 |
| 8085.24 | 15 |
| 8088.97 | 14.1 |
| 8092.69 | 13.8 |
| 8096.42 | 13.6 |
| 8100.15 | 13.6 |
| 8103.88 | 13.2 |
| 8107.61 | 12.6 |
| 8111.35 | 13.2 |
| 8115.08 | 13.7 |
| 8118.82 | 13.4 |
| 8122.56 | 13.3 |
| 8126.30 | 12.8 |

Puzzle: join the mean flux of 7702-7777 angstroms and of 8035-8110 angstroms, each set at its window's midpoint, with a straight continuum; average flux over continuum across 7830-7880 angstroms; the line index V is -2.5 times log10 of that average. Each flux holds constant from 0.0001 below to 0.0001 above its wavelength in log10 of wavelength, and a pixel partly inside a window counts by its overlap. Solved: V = 0.04 mag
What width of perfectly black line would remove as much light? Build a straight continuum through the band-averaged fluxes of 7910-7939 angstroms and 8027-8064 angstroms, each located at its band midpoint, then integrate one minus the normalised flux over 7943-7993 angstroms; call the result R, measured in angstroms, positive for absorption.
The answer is 1.6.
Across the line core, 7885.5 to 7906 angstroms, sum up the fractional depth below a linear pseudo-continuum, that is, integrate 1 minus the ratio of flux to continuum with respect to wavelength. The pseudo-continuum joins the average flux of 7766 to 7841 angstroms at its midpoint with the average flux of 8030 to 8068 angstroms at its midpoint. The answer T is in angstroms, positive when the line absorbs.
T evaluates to 0.5 angstroms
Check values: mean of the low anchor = 13.5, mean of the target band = 13.2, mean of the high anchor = 13.7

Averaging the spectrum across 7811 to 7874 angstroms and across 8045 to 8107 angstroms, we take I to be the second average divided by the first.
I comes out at 1.02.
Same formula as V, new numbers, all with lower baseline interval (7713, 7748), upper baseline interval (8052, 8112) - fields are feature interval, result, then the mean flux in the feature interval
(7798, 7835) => 0.019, 13.6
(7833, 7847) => 0.047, 13.2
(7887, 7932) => 0.002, 13.7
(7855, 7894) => 0.026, 13.5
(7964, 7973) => 0.033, 13.3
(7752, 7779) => 0.022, 13.6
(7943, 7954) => -0.003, 13.8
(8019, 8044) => -0.010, 13.8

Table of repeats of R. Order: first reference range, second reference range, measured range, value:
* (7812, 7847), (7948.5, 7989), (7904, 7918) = -0.8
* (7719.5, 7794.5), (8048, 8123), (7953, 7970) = 0.4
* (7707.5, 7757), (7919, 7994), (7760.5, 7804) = 1.5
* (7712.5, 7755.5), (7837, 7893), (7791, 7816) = 0.6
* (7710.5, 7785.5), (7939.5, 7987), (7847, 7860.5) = 0.3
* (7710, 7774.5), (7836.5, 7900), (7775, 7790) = 0.2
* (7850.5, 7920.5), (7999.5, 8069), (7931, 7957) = -0.3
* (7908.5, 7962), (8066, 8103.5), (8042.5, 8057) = 0.1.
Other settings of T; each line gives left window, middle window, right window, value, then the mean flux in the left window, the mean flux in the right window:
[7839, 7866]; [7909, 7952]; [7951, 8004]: -2.0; 13.1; 13.6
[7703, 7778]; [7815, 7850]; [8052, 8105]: 1.0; 13.9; 13.8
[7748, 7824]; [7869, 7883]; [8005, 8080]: -0.3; 13.3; 13.8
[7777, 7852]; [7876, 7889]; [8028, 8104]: -0.1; 13.3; 13.8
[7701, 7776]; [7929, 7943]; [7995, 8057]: -0.2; 13.9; 13.8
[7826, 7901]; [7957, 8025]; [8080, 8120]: -0.5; 13.4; 13.7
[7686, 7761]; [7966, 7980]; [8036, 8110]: 0.1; 13.8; 13.8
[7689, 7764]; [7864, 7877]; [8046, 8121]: 0.2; 13.9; 13.7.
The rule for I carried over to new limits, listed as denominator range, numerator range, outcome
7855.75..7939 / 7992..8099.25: 1.01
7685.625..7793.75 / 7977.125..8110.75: 1.00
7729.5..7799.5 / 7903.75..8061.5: 1.04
